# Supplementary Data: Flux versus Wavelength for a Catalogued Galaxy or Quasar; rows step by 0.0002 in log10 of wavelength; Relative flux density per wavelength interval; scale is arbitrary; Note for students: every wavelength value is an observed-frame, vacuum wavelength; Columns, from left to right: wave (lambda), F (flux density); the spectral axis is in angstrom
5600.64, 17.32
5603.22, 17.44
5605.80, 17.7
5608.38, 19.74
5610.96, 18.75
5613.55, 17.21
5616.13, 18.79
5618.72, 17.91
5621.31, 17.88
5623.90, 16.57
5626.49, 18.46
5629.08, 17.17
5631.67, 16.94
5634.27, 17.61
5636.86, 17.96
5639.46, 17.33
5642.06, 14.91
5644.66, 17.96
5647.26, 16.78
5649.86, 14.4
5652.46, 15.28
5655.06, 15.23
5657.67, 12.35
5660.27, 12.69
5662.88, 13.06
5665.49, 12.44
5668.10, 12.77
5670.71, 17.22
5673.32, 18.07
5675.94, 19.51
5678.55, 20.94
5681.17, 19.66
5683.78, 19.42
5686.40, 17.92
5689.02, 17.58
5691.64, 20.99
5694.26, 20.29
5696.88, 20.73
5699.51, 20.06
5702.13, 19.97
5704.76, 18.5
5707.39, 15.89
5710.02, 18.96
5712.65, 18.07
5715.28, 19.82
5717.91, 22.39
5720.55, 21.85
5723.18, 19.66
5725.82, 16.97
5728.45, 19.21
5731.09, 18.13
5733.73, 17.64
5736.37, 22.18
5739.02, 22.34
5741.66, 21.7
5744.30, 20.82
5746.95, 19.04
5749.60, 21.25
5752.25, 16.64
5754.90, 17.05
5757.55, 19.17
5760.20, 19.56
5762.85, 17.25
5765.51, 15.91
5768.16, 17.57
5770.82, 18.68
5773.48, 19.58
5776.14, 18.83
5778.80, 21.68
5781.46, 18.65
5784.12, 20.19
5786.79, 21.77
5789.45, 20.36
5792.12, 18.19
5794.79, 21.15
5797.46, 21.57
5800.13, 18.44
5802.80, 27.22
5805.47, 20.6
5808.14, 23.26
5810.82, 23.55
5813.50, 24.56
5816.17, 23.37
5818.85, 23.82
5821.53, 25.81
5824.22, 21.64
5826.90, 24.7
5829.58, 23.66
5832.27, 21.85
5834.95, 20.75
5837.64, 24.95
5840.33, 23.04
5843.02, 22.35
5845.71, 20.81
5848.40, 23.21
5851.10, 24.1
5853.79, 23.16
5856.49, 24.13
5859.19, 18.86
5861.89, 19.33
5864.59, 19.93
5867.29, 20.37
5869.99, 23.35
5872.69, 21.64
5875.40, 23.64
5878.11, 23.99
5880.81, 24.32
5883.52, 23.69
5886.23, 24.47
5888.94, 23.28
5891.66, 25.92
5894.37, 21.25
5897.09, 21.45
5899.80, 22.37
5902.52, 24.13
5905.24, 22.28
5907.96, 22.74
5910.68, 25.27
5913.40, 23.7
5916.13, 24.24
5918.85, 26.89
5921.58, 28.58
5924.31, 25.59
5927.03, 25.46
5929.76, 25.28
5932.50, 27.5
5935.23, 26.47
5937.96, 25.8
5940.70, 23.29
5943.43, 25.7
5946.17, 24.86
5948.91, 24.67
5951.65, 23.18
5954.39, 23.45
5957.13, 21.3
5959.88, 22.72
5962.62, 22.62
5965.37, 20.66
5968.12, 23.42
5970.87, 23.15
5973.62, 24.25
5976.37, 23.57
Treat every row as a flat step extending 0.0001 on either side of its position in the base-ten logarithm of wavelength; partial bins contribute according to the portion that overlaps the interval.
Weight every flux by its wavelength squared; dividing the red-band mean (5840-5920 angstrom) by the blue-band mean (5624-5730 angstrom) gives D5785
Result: 1.4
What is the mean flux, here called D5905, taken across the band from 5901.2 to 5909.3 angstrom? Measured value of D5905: 23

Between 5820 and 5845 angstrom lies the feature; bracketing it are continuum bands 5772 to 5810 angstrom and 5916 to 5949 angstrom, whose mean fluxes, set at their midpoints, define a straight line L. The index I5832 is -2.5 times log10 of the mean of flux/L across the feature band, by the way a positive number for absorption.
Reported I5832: -0.04 mag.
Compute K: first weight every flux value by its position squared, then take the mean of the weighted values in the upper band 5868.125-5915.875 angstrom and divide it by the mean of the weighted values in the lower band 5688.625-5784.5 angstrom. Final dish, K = 1.28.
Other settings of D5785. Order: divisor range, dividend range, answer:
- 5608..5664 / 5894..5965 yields 1.62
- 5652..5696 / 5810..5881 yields 1.43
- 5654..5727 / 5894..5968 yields 1.46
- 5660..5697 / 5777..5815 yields 1.27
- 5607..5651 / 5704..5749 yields 1.17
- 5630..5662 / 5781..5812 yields 1.43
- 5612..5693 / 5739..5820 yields 1.26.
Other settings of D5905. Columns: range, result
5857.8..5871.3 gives 20.4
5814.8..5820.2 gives 23.6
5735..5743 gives 22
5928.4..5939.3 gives 26.3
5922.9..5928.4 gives 25.6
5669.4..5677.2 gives 18.2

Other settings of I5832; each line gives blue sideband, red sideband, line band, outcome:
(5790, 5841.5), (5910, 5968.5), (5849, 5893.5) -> 0.038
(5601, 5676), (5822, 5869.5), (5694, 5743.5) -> -0.055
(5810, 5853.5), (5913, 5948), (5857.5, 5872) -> 0.173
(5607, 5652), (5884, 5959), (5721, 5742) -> 0.006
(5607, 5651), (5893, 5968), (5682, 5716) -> -0.006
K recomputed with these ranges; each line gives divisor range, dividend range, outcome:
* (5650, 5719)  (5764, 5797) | 1.14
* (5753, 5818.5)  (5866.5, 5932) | 1.22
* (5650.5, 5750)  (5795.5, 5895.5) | 1.30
